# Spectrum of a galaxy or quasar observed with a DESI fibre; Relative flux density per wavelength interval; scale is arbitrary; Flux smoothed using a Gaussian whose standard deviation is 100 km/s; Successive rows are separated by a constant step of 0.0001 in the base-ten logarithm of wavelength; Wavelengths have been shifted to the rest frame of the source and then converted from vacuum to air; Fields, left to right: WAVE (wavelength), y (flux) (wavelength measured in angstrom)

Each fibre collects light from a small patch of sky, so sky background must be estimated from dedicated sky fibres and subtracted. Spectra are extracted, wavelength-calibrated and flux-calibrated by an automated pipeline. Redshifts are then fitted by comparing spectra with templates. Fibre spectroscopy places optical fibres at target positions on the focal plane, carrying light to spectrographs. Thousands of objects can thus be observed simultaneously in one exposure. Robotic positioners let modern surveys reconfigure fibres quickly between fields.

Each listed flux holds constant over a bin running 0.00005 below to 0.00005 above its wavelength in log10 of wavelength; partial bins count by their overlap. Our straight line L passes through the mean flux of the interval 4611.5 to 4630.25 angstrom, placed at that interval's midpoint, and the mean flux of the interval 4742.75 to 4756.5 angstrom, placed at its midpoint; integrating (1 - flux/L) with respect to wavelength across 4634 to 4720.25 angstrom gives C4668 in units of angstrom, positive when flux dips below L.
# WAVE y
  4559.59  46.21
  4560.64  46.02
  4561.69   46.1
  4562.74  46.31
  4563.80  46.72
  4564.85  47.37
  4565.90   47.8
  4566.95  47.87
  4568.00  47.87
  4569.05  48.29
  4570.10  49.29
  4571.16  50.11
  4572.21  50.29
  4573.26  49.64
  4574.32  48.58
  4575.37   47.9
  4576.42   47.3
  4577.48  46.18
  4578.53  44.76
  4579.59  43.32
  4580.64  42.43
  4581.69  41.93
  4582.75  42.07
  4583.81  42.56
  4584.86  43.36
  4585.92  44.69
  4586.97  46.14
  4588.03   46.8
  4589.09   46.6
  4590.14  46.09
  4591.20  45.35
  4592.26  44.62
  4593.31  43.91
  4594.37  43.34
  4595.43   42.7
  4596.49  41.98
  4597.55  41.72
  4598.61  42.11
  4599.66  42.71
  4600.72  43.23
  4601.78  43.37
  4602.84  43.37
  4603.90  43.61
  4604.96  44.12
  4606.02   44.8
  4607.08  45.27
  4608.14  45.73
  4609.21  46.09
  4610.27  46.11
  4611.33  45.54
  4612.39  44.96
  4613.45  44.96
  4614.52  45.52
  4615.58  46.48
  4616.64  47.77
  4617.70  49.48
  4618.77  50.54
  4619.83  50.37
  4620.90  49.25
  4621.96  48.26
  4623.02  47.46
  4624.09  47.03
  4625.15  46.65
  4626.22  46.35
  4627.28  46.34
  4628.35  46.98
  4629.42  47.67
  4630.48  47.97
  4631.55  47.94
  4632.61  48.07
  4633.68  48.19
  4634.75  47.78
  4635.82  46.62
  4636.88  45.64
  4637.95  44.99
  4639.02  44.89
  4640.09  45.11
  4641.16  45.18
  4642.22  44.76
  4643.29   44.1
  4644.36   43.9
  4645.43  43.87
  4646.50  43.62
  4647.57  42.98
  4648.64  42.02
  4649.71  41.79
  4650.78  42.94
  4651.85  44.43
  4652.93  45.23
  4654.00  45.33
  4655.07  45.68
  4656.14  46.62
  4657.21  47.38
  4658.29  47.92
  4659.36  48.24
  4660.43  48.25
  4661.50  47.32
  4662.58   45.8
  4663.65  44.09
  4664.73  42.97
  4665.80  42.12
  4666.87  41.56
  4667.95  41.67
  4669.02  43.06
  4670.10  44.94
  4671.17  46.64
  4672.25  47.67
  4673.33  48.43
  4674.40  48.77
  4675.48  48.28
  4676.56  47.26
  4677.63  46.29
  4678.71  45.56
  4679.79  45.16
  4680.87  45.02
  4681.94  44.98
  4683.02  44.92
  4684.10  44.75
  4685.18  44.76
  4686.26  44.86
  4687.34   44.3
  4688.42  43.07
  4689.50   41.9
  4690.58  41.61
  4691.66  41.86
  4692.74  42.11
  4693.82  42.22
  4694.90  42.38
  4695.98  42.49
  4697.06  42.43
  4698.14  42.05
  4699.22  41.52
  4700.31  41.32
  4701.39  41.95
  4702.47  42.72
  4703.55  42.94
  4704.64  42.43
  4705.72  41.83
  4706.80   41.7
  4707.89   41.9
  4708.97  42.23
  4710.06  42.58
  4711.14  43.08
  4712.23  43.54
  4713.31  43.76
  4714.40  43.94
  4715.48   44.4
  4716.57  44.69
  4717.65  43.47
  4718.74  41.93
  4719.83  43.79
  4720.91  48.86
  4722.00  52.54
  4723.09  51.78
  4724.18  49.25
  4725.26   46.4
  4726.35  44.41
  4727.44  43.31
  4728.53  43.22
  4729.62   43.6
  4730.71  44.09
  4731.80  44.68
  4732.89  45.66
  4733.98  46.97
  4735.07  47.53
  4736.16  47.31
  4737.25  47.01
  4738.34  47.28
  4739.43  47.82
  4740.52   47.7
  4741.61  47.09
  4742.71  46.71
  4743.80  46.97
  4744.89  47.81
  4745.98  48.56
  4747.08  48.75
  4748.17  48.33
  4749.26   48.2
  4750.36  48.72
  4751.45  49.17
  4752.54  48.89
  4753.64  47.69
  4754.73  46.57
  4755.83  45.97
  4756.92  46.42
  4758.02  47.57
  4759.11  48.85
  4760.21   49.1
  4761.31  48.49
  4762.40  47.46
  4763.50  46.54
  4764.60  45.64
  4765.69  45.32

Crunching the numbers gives 6.1 angstrom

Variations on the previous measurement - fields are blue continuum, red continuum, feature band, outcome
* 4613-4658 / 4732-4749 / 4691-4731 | 2.81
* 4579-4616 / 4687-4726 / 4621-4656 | -1.33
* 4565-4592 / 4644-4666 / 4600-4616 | 0.32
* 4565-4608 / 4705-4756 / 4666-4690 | 0.30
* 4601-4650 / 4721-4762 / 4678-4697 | 1.24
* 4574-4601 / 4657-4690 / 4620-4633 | -0.80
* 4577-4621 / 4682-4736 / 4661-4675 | -0.22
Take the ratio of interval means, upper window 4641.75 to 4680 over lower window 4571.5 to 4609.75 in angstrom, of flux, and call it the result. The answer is 1.01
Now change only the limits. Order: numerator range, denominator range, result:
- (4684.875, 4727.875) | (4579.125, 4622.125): 0.97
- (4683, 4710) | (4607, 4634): 0.90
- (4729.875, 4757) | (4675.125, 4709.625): 1.09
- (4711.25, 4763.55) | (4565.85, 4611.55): 1.03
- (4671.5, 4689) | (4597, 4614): 1.04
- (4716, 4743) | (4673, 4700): 1.05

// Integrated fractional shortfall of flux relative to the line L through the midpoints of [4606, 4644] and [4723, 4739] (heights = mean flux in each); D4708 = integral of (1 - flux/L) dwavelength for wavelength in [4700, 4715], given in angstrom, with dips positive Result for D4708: 1.2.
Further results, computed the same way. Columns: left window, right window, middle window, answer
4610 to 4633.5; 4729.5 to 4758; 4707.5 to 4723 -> 0.9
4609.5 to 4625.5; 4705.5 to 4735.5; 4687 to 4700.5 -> 1.0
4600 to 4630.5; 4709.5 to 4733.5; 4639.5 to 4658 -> 0.6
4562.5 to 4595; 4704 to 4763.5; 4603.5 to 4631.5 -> -0.4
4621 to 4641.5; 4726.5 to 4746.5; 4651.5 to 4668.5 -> 0.5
